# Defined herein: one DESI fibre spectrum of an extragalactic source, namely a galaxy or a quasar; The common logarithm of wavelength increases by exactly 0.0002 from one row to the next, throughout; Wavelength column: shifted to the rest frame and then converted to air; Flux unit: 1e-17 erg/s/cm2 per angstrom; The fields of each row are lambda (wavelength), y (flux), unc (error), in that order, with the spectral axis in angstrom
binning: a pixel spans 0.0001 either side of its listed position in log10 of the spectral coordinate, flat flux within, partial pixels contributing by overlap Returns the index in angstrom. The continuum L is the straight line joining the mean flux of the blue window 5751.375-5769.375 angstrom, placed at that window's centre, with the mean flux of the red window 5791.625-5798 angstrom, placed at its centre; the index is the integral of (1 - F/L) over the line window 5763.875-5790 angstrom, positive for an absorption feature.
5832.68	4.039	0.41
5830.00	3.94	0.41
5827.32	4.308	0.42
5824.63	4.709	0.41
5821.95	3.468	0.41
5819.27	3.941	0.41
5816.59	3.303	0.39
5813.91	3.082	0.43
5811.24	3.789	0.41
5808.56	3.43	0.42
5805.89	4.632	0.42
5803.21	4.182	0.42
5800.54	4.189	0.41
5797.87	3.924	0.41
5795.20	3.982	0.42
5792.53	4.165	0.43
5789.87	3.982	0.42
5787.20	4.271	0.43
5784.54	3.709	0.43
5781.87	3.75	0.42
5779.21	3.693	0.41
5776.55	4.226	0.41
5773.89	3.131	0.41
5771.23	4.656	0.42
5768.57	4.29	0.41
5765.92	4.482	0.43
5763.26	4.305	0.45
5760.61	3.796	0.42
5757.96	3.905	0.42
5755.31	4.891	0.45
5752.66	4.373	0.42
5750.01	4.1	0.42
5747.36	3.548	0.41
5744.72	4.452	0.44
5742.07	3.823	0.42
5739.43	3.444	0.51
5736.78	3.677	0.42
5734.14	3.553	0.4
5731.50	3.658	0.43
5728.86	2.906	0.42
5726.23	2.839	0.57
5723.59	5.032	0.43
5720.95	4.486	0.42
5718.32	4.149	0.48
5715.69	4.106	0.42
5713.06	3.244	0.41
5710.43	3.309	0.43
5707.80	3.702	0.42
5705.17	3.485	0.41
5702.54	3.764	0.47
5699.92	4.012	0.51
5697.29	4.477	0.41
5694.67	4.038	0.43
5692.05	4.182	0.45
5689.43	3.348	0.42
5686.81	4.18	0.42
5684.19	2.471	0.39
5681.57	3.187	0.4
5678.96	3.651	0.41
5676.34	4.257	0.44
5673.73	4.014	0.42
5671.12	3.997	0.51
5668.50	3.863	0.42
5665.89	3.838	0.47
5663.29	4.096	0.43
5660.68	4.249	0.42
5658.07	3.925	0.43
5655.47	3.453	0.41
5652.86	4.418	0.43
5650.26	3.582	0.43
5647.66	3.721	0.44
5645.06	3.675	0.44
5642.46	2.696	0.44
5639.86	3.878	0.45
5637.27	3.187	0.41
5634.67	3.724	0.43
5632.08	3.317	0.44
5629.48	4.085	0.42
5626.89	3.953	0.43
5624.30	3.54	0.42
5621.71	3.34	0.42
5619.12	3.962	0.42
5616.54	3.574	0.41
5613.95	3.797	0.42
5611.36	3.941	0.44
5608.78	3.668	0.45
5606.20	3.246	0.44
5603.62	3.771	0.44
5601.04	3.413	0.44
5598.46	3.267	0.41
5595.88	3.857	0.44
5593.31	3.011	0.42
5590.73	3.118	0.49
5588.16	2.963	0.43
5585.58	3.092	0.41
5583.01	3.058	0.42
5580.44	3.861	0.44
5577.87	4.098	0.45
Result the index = 0.88 angstrom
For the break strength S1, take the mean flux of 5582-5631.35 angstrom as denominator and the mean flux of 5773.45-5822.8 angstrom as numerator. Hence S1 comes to 1.1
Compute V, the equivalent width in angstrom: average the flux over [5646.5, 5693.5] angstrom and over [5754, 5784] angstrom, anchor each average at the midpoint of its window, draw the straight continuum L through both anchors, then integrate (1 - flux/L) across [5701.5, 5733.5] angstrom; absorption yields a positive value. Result 1.8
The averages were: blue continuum 3.8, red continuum 4.09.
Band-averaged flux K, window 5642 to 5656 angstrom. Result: 3.65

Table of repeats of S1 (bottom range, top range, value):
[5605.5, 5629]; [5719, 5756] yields 1.06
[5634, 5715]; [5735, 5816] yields 1.07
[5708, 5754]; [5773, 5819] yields 1.01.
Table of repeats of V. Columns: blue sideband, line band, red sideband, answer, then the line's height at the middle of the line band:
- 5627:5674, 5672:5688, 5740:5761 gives 0.9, 3.86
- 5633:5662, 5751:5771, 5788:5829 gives -2.3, 3.87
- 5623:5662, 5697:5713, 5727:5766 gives 0.5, 3.81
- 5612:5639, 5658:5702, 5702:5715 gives -3.7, 3.56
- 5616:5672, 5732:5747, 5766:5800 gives 0.6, 3.92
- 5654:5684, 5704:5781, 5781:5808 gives 1.1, 3.96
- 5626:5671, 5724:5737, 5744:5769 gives 2.2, 4.1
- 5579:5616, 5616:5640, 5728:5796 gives -0.8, 3.54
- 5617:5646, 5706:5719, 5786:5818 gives 0.2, 3.73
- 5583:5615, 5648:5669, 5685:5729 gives -1.5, 3.65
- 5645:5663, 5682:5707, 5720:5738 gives 0.3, 3.8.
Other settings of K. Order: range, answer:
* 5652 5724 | 3.87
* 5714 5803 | 3.98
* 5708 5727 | 3.9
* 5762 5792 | 4.05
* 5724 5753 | 3.69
